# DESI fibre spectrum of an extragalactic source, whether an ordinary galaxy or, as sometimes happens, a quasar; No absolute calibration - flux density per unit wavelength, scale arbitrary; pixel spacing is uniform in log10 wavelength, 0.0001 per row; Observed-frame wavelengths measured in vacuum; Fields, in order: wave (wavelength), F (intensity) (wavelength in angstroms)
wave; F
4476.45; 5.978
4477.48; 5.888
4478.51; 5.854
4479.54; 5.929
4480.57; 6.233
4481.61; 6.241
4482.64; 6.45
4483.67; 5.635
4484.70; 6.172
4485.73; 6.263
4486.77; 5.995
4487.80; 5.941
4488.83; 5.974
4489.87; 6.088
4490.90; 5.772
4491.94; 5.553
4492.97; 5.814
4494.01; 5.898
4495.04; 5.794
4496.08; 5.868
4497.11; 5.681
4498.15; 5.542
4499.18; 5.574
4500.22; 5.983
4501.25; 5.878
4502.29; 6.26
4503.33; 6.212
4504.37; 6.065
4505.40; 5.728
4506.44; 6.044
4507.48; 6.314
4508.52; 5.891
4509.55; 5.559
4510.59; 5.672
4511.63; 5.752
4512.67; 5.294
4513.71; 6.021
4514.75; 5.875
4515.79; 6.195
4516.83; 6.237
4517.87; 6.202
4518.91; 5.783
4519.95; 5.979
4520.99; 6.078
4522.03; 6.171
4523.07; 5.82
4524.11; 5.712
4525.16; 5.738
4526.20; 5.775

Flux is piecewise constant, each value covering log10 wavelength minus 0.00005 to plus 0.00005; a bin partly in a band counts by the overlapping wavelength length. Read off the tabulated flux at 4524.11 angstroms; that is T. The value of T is 5.712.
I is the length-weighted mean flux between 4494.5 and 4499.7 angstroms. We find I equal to 5.7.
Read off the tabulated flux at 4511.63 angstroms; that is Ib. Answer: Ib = 5.752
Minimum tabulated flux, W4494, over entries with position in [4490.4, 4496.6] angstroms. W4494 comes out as 5.553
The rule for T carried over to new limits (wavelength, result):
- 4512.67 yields 5.294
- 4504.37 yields 6.065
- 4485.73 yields 6.263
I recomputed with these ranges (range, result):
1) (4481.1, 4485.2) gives 6.13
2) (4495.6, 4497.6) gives 5.79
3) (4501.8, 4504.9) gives 6.18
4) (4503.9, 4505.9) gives 5.92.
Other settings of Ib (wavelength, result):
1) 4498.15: 5.542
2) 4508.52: 5.891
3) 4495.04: 5.794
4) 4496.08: 5.868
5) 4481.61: 6.241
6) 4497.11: 5.681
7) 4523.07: 5.82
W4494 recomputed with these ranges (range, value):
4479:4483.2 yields 5.929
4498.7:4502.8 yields 5.574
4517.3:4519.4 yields 5.783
